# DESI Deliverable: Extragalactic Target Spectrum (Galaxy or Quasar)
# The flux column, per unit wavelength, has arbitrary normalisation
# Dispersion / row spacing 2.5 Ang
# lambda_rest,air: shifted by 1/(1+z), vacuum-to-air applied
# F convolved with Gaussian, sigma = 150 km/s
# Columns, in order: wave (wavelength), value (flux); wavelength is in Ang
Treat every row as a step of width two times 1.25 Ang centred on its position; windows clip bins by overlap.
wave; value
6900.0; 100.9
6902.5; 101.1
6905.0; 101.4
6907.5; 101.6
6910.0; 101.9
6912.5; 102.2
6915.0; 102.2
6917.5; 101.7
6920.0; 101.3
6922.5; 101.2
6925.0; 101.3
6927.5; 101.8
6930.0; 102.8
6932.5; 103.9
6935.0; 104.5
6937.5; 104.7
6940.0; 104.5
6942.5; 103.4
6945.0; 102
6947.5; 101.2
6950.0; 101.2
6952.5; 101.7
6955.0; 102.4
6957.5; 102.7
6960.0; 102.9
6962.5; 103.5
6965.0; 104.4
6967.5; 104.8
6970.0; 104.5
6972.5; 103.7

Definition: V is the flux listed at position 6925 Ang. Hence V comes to 101.3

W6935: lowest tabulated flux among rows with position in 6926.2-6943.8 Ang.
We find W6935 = 101.8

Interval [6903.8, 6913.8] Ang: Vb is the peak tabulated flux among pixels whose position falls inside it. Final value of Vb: 102.2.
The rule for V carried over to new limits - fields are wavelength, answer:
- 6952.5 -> 101.7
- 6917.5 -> 101.7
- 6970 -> 104.5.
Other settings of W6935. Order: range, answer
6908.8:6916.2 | 101.9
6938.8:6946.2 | 102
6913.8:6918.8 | 101.7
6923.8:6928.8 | 101.3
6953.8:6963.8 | 102.4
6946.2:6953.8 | 101.2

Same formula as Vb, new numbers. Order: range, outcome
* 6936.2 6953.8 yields 104.7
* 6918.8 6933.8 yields 103.9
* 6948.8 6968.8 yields 104.8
